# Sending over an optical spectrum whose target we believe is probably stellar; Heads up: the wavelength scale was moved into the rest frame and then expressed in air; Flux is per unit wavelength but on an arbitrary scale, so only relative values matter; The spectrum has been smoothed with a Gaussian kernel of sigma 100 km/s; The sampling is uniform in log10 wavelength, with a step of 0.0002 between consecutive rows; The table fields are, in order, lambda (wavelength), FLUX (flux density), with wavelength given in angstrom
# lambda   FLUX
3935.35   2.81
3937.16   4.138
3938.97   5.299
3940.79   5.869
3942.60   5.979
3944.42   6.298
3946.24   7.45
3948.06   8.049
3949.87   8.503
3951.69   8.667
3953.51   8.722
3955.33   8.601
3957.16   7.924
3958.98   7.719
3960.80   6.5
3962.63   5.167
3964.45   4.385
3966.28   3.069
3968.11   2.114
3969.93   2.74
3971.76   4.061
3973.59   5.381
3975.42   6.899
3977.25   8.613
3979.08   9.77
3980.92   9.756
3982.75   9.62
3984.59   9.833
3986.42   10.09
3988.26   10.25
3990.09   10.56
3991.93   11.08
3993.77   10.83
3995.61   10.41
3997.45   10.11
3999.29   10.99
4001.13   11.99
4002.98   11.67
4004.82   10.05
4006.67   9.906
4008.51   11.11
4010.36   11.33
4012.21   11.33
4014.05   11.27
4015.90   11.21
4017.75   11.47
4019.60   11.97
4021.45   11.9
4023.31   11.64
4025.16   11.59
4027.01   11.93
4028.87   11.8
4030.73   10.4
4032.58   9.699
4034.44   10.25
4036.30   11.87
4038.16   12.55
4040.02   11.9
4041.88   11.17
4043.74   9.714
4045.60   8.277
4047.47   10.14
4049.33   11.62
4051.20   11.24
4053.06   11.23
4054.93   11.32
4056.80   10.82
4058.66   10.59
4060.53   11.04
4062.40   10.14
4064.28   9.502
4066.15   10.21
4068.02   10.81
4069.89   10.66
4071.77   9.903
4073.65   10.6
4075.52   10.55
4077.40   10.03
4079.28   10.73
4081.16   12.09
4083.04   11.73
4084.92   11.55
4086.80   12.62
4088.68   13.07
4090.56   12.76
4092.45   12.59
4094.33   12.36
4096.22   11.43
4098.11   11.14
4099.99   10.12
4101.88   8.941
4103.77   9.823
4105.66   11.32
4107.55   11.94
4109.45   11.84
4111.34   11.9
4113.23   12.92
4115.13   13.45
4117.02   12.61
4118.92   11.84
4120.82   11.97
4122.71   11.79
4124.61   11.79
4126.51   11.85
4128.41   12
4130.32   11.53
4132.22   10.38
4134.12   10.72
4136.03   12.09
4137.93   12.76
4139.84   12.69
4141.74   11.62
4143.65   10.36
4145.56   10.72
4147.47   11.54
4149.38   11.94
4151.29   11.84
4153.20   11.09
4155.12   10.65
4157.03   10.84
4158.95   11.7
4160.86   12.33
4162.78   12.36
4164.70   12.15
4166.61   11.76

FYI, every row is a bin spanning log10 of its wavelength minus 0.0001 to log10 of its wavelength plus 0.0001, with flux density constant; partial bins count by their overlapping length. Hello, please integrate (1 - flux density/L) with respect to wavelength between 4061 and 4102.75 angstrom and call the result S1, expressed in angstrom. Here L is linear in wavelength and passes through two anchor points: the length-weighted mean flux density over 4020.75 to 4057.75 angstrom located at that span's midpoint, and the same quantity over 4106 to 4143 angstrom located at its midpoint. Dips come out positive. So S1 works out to 1.6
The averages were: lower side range 11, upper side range 12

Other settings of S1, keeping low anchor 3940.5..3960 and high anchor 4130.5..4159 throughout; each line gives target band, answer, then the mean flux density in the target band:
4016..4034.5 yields -4.50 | 11.3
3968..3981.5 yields 3.05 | 6.32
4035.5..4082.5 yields -4.90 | 10.8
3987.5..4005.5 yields -4.75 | 10.8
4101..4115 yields -0.90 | 11.4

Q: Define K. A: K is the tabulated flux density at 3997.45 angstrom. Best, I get 10.11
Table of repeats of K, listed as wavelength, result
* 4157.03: 10.84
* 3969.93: 2.74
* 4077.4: 10.03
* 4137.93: 12.76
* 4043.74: 9.714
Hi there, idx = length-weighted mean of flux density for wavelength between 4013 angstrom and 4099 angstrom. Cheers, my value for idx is 11.2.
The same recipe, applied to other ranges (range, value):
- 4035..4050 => 10.9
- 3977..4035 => 10.8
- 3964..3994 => 7.57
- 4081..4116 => 11.8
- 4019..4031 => 11.7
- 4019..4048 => 11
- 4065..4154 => 11.5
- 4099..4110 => 10.6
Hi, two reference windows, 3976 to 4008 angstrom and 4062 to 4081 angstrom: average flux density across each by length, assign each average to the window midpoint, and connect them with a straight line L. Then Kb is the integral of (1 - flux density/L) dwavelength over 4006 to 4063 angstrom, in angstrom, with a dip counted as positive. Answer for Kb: -3.91 angstrom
